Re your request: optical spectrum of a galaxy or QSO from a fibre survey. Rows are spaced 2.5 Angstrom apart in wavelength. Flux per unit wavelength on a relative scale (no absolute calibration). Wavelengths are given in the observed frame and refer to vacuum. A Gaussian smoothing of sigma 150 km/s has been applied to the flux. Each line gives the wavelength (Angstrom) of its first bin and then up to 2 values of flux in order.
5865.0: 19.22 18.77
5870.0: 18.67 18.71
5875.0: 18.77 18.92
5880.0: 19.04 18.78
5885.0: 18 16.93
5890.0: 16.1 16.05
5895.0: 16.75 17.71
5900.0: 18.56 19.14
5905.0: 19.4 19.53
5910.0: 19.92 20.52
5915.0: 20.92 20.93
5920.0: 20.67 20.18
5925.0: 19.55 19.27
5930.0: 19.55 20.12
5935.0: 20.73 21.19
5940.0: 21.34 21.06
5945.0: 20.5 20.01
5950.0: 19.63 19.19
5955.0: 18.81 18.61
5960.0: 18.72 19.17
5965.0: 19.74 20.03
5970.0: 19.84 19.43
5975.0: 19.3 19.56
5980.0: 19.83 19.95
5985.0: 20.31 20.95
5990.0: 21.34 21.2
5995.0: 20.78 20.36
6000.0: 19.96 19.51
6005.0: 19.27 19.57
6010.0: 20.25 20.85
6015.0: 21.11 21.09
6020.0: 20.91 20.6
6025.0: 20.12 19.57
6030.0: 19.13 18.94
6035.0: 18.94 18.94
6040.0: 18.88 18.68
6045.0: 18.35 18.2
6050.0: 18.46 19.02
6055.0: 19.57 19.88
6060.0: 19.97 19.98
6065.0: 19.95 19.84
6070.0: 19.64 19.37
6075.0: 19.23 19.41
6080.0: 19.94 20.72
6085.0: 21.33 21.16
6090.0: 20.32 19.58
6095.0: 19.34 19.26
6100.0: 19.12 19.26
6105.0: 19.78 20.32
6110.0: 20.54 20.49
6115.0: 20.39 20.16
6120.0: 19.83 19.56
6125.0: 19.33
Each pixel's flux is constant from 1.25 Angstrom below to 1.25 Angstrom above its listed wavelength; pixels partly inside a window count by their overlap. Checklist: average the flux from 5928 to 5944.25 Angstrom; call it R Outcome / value 20.6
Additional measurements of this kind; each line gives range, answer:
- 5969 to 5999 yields 20.2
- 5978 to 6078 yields 19.8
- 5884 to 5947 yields 19.4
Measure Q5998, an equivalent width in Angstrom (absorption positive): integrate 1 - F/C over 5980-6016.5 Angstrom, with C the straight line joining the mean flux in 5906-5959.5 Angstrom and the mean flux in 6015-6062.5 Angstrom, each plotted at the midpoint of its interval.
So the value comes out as -1.25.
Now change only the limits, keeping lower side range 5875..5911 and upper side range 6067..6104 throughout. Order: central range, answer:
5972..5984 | -0.5 Angstrom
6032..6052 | 0.8 Angstrom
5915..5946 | -3.2 Angstrom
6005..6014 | -0.4 Angstrom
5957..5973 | -0.5 Angstrom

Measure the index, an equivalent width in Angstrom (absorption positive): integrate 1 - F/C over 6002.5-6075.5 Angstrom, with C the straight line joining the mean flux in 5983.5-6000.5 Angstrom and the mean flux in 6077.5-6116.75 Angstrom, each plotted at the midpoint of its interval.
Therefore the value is 3.0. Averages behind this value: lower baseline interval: 20.7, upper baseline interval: 20.1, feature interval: 19.6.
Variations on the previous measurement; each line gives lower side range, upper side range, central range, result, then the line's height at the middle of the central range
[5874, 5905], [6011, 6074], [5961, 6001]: -2.5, 18.9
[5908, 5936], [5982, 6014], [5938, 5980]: 1.1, 20.3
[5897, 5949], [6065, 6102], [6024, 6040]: 0.6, 19.9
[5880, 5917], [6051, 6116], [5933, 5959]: -1.7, 18.9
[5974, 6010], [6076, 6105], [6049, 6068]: 0.4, 20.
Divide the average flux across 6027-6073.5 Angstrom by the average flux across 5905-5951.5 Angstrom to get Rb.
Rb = 0.9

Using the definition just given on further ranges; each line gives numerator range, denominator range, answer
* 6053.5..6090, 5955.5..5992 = 1.01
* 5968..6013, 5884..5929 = 1.06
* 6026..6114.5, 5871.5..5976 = 1.01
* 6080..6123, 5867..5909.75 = 1.10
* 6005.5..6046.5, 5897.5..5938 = 0.99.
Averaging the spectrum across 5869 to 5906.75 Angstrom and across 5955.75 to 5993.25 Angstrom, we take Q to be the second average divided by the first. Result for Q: 1.09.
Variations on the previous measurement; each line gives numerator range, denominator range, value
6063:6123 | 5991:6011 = 0.99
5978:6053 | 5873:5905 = 1.10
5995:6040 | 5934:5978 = 1.01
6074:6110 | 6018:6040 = 1.01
